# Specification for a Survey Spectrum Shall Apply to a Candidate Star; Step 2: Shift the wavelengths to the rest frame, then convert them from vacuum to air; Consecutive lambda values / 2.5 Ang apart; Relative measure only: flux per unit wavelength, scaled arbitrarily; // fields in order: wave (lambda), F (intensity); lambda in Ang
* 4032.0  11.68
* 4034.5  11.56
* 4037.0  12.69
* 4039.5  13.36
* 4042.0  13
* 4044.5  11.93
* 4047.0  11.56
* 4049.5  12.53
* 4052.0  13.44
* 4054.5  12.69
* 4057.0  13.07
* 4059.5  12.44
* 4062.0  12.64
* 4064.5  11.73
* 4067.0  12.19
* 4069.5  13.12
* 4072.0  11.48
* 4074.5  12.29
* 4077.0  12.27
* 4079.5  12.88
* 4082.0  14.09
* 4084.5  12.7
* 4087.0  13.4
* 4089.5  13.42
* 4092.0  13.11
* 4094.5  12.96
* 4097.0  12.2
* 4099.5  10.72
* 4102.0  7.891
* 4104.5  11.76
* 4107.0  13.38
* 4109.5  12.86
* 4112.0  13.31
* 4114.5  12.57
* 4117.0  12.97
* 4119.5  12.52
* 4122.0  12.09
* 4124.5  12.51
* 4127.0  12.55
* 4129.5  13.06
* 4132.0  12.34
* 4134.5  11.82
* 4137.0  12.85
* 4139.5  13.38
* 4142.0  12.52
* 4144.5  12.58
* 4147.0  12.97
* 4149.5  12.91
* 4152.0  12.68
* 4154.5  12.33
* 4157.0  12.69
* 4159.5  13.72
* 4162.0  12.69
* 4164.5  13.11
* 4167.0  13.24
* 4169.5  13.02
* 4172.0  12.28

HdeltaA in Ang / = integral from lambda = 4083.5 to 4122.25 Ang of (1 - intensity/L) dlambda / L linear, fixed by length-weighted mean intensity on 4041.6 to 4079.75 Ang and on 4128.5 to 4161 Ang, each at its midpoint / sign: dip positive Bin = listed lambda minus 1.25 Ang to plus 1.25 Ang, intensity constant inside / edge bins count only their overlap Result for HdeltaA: 0.7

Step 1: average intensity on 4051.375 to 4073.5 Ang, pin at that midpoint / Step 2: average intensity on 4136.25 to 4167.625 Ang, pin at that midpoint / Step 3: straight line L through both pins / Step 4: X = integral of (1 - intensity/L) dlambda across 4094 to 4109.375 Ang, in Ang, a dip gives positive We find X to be 1.41 Ang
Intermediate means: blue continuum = 12.5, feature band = 11.5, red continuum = 12.9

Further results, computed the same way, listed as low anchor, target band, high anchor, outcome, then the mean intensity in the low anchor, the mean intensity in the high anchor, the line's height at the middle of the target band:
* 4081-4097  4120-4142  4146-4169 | 0.77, 13.2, 12.9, 13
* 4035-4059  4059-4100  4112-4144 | 0.13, 12.7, 12.6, 12.6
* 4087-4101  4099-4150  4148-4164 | 1.17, 12.5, 12.9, 12.7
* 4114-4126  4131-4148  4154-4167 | 0.14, 12.5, 13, 12.7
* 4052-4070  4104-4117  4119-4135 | -0.39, 12.6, 12.4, 12.5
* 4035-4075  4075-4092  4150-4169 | -0.64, 12.5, 12.9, 12.6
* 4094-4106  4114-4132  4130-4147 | -0.91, 11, 12.6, 12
